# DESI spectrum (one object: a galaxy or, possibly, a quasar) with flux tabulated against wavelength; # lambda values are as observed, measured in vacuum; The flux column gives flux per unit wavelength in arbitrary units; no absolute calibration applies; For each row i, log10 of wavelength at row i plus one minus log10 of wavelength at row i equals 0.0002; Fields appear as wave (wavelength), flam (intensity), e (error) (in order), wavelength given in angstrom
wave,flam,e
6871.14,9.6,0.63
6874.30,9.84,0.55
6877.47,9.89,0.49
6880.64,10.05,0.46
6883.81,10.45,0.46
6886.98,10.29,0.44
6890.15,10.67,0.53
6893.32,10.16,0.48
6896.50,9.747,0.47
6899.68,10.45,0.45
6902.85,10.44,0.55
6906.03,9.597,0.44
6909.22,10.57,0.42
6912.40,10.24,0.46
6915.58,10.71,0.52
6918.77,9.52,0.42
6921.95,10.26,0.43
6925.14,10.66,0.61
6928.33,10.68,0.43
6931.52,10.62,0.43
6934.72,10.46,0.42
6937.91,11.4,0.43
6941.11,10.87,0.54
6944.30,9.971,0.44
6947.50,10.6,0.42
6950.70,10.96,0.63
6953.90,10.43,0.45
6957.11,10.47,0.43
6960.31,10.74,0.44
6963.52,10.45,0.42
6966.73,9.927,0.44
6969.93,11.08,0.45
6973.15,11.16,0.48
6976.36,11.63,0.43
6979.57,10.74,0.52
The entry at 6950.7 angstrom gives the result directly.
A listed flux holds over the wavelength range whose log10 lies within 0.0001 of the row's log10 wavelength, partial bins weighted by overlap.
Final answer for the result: 10.96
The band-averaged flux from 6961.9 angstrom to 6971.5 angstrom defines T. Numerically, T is 10.5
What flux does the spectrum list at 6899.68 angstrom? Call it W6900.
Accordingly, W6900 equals 10.45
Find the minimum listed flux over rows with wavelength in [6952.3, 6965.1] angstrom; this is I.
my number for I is 10.43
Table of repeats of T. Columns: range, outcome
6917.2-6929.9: 10.3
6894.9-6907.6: 10.1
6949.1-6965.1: 10.6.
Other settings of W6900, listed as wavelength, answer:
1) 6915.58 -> 10.71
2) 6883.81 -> 10.45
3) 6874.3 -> 9.84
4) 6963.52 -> 10.45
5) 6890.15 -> 10.67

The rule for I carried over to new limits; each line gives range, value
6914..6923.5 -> 9.52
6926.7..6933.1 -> 10.62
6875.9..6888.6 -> 9.89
